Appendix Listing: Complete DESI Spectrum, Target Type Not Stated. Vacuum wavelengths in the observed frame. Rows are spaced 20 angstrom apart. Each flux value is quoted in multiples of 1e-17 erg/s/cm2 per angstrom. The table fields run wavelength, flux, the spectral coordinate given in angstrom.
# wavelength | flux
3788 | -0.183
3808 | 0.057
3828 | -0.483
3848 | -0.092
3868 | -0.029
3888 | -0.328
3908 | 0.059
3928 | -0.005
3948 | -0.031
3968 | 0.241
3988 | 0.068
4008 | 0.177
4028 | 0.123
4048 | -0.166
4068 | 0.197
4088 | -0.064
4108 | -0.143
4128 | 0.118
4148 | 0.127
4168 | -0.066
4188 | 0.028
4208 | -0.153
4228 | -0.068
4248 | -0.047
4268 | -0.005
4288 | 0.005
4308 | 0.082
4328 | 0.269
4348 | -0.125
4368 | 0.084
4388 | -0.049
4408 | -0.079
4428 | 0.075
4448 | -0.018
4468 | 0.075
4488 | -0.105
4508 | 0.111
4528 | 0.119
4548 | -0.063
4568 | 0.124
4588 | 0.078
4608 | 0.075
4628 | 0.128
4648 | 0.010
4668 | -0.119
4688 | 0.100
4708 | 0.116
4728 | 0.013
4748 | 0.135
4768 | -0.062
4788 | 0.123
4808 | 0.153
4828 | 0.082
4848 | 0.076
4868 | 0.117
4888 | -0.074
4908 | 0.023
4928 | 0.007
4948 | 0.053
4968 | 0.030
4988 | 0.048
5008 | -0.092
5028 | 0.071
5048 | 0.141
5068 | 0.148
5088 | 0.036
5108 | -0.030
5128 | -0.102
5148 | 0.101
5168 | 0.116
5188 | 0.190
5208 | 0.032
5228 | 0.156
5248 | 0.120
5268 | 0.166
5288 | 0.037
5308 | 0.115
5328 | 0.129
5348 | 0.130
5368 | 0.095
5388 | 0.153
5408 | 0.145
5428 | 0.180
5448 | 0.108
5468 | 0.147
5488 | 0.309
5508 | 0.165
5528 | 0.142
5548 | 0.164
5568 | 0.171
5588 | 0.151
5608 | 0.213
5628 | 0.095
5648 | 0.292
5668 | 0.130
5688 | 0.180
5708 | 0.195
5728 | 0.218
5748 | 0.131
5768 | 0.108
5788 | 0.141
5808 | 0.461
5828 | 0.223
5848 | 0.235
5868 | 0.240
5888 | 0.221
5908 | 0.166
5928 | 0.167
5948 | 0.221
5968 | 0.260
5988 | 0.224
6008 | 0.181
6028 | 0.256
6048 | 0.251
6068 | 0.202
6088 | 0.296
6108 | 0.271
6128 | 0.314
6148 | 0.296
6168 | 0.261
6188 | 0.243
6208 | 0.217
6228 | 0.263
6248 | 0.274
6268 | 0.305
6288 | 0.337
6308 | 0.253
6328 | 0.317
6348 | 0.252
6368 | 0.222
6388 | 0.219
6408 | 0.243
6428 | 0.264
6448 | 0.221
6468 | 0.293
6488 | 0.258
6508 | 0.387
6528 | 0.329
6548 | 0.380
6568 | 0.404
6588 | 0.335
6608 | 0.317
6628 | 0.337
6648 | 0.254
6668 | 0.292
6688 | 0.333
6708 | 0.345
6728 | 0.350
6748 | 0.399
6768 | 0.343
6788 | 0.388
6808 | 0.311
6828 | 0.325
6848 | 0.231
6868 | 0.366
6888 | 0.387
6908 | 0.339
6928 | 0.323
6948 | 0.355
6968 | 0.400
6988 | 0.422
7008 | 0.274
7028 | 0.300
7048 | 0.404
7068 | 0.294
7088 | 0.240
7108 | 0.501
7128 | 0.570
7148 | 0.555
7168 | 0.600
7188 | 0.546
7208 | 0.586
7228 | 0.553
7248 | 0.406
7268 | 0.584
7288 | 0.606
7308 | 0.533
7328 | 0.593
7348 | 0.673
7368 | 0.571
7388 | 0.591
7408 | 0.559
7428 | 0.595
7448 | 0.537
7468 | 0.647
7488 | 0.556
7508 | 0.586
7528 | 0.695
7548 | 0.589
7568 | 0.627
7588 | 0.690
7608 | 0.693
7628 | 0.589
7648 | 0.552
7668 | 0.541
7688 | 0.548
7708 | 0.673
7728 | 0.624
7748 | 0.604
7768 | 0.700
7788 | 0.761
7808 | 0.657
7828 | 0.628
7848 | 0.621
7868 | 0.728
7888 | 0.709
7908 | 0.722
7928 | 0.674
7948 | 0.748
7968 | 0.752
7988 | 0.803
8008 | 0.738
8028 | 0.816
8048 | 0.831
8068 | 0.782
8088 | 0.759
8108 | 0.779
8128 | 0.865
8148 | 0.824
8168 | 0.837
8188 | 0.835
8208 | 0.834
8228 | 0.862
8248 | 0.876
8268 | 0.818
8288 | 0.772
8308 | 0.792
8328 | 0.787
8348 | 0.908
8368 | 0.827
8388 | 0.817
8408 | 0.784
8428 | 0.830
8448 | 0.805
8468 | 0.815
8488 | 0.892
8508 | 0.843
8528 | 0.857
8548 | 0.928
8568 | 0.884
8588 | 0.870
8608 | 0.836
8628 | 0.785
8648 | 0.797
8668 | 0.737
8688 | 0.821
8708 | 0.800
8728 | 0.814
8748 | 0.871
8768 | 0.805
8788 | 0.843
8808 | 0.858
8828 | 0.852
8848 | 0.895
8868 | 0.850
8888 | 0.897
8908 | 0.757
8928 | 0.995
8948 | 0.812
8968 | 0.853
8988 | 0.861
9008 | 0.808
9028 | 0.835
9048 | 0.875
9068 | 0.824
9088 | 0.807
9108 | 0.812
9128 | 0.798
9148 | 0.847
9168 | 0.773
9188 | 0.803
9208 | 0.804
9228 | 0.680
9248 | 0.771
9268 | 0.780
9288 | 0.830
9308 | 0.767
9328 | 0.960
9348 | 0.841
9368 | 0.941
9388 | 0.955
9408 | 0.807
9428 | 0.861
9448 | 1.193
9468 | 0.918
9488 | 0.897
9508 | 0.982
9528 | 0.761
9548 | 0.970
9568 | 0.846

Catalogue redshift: 0.78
